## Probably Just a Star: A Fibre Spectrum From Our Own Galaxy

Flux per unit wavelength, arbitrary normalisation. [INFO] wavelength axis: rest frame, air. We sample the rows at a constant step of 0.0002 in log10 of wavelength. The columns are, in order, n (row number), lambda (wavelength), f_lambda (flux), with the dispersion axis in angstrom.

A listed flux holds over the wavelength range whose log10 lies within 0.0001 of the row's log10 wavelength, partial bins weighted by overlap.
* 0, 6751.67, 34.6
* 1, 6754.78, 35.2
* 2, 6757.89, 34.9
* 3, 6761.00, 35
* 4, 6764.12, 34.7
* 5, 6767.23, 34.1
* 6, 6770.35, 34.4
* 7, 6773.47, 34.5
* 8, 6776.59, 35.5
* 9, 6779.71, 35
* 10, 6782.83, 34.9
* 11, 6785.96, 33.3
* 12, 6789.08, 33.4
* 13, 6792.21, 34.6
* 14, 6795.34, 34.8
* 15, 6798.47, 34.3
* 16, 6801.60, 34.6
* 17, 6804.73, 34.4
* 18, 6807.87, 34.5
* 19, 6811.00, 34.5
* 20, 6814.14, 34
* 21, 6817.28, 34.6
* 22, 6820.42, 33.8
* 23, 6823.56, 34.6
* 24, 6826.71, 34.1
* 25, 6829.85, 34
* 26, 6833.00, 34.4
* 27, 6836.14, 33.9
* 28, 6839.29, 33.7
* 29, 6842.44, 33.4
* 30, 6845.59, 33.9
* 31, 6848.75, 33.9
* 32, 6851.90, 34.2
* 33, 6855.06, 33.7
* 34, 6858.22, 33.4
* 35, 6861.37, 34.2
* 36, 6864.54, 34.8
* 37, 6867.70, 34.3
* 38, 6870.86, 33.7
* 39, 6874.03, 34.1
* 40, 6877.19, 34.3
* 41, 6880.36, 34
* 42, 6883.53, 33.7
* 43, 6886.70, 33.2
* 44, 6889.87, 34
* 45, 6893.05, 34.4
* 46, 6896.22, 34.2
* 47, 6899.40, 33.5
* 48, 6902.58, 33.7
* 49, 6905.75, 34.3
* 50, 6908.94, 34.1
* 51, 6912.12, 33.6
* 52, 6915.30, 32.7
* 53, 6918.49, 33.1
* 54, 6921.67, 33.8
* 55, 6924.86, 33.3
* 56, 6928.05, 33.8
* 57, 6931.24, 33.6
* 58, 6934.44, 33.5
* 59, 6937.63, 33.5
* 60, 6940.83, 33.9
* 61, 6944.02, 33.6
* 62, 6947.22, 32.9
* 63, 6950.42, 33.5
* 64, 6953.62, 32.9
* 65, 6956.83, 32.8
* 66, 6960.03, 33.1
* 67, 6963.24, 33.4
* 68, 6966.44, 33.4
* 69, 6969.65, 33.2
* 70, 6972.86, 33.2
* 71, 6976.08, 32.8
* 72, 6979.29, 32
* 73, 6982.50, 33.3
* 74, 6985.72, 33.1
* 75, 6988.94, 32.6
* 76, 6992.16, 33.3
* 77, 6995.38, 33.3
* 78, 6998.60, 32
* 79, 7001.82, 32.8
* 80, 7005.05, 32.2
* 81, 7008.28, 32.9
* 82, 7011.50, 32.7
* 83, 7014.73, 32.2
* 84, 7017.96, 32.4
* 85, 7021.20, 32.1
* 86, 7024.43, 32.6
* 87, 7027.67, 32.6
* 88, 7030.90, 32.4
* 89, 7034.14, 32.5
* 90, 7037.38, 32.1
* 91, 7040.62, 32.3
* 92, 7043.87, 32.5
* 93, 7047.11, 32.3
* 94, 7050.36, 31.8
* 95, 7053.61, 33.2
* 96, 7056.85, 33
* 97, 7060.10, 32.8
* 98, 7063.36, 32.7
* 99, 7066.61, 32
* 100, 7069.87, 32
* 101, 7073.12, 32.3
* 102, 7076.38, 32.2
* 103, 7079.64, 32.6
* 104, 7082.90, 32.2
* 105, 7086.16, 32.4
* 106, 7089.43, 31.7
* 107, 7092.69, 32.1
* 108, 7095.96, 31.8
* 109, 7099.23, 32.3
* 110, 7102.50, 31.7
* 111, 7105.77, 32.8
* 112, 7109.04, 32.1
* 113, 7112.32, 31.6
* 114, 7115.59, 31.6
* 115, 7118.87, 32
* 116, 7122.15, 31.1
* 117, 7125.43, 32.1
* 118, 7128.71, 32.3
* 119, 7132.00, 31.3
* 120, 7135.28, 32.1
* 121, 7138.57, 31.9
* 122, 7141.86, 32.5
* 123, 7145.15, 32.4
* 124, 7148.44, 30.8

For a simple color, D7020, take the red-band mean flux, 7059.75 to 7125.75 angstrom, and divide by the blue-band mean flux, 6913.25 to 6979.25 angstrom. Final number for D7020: 0.96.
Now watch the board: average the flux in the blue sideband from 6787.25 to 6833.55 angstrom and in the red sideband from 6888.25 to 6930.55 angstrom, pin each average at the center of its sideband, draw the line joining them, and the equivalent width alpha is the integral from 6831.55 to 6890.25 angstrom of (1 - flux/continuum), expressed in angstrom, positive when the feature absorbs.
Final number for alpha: 0.1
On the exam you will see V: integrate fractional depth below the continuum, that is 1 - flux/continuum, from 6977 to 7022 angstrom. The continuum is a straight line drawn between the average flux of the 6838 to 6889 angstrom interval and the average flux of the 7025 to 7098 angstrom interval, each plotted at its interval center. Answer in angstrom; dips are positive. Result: 0.3 angstrom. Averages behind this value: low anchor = 33.9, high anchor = 32.3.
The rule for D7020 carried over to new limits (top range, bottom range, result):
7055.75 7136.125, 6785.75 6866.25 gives 0.94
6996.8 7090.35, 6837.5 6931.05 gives 0.96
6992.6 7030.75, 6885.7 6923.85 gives 0.97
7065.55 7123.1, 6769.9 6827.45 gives 0.93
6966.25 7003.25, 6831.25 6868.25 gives 0.97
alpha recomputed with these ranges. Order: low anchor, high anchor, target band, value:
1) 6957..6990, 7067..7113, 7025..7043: 0.09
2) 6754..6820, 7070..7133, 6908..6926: 0.04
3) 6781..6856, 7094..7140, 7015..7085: 0.01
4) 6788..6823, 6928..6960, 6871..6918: -0.15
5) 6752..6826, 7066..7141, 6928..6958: -0.10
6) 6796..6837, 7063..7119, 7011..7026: 0.14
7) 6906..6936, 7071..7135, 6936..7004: 0.11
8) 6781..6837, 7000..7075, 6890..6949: -0.45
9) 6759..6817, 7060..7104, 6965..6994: -0.01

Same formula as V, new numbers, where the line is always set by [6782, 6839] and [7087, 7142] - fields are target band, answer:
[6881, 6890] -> 0.02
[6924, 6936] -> -0.08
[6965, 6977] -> -0.05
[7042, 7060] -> -0.09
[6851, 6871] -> -0.12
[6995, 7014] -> 0.10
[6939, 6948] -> -0.08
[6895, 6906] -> -0.10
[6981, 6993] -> -0.06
